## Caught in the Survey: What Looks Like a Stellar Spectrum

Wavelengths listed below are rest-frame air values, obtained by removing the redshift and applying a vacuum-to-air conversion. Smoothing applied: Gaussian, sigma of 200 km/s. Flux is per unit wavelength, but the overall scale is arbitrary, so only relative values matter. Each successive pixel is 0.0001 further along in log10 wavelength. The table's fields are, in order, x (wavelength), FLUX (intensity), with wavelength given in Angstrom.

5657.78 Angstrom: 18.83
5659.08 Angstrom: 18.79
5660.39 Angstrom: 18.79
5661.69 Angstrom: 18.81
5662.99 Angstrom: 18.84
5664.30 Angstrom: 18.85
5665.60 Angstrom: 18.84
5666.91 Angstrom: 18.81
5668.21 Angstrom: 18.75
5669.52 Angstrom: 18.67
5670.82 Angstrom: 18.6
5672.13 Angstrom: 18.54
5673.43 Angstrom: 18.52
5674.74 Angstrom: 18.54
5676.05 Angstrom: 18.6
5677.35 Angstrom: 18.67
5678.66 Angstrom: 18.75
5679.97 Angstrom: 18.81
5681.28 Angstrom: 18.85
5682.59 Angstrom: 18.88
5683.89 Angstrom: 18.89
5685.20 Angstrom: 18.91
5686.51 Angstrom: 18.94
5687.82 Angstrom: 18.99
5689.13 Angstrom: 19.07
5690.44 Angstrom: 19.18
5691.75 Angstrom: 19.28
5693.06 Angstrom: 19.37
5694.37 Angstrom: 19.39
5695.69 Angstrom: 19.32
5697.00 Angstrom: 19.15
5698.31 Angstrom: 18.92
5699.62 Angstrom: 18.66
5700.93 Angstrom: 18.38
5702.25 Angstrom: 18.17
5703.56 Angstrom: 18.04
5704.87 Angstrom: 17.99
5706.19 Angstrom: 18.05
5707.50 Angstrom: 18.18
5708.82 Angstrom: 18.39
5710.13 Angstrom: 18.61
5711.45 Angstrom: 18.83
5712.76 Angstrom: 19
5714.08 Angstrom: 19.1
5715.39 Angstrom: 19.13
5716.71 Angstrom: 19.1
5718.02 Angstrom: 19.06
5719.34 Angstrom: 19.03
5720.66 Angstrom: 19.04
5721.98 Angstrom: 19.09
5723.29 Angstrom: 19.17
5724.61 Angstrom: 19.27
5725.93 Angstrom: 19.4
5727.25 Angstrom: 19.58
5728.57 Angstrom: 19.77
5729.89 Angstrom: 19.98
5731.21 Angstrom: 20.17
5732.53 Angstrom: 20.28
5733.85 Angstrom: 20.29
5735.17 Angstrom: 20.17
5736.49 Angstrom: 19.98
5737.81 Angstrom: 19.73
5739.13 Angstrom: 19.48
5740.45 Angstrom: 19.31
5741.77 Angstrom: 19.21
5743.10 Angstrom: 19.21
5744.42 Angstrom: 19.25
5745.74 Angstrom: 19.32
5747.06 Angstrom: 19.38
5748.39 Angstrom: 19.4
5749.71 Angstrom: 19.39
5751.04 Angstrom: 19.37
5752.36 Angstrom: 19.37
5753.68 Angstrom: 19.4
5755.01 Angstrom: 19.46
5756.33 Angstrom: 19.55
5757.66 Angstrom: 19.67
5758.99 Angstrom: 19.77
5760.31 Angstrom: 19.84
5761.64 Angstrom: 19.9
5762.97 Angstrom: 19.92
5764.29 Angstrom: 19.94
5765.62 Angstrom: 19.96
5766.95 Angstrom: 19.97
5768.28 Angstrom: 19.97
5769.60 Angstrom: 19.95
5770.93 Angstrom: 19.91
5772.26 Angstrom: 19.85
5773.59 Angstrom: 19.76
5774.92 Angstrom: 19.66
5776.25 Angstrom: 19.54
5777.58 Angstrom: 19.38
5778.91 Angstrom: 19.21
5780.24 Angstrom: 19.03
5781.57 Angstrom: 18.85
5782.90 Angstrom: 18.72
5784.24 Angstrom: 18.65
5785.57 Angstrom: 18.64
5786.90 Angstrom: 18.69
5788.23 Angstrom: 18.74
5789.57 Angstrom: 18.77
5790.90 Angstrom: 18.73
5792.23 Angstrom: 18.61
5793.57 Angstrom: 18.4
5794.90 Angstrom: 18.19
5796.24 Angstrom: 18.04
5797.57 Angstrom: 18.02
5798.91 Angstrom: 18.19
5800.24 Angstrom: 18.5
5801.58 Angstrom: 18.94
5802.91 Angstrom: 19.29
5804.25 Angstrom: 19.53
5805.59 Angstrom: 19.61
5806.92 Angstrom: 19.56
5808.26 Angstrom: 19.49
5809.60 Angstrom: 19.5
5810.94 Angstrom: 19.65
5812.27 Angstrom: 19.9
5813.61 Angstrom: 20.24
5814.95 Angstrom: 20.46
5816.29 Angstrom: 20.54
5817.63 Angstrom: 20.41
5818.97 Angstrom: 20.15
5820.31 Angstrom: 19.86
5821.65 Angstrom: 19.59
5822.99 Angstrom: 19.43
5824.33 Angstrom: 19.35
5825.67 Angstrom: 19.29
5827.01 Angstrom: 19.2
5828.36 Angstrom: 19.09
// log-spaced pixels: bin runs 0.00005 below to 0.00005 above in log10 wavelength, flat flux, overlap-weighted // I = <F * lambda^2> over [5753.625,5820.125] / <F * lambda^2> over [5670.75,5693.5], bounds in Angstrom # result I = 1.07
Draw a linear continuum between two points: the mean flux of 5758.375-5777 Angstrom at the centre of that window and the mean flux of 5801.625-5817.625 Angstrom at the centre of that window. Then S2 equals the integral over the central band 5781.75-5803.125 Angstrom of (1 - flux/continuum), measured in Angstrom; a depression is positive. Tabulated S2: 1.4 Angstrom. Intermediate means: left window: 19.9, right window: 19.8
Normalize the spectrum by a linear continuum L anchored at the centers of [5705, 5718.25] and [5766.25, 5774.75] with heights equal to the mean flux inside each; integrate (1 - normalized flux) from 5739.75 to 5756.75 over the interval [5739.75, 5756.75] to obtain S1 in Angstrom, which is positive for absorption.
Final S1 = 0.08 Angstrom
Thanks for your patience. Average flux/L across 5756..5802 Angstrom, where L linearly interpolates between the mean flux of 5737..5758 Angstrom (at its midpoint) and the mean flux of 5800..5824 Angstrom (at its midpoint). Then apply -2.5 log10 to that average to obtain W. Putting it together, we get 0.02 mag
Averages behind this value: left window 19.4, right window 19.7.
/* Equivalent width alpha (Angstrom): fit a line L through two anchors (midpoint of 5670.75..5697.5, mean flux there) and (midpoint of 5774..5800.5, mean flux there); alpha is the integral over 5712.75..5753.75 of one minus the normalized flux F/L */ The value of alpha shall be -1.4 Angstrom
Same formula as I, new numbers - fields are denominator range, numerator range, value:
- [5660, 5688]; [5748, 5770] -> 1.08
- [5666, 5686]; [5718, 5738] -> 1.07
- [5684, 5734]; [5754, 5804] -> 1.03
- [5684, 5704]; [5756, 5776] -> 1.08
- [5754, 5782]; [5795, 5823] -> 1.00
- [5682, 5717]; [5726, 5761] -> 1.06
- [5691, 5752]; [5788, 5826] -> 1.04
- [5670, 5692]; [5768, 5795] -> 1.05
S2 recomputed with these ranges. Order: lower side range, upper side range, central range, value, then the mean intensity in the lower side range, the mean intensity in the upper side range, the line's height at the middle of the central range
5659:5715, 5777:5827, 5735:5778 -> -1.4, 18.8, 19.2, 19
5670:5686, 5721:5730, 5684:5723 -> 0.5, 18.7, 19.4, 19.1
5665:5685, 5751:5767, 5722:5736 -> -0.3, 18.7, 19.7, 19.4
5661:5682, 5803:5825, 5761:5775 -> -0.3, 18.7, 19.8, 19.5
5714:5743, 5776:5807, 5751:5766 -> -0.4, 19.5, 18.8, 19.2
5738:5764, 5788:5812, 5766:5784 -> -0.3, 19.5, 18.9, 19.2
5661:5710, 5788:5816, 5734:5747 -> -0.4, 18.7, 19.1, 18.9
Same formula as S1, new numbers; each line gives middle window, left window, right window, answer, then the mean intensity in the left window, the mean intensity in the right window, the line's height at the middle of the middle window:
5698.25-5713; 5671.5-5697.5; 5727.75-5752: 0.6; 18.9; 19.6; 19.2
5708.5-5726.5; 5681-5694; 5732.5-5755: 0.3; 19.1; 19.5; 19.3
